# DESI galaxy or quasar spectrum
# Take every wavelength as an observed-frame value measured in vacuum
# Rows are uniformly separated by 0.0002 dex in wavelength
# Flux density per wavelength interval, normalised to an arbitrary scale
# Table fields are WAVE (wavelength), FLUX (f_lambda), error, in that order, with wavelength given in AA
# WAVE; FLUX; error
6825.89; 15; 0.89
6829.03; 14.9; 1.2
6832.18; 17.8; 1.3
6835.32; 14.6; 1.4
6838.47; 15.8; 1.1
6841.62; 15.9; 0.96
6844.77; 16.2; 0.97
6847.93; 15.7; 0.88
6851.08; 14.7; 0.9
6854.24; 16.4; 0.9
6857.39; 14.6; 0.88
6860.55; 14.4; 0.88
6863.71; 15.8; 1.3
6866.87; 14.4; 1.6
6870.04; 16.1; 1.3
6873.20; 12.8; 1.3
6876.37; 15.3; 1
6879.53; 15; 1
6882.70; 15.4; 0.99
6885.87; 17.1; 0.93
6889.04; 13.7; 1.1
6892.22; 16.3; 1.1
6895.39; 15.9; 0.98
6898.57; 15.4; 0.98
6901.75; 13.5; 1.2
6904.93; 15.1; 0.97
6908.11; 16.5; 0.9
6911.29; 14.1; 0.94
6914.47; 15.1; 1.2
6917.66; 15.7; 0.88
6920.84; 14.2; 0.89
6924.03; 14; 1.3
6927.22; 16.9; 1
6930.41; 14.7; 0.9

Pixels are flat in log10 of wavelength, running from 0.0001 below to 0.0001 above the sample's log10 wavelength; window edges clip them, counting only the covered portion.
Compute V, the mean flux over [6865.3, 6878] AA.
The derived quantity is 14.7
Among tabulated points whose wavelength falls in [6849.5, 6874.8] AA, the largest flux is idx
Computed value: 16.4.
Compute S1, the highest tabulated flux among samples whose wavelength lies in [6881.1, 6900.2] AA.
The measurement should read 17.1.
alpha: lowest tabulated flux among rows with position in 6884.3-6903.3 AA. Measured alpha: 13.5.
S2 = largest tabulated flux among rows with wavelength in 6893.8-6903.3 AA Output 15.9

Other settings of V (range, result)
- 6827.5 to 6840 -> 15.8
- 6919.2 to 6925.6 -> 14.1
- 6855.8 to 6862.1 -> 14.5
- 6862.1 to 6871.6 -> 15.4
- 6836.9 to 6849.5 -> 15.9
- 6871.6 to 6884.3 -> 14.6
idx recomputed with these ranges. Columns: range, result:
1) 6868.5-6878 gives 16.1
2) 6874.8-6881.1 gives 15.3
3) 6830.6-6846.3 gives 17.8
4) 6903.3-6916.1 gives 16.5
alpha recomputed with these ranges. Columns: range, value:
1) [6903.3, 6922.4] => 14.1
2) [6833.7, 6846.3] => 14.6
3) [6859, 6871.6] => 14.4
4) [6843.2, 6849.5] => 15.7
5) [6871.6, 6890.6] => 12.8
